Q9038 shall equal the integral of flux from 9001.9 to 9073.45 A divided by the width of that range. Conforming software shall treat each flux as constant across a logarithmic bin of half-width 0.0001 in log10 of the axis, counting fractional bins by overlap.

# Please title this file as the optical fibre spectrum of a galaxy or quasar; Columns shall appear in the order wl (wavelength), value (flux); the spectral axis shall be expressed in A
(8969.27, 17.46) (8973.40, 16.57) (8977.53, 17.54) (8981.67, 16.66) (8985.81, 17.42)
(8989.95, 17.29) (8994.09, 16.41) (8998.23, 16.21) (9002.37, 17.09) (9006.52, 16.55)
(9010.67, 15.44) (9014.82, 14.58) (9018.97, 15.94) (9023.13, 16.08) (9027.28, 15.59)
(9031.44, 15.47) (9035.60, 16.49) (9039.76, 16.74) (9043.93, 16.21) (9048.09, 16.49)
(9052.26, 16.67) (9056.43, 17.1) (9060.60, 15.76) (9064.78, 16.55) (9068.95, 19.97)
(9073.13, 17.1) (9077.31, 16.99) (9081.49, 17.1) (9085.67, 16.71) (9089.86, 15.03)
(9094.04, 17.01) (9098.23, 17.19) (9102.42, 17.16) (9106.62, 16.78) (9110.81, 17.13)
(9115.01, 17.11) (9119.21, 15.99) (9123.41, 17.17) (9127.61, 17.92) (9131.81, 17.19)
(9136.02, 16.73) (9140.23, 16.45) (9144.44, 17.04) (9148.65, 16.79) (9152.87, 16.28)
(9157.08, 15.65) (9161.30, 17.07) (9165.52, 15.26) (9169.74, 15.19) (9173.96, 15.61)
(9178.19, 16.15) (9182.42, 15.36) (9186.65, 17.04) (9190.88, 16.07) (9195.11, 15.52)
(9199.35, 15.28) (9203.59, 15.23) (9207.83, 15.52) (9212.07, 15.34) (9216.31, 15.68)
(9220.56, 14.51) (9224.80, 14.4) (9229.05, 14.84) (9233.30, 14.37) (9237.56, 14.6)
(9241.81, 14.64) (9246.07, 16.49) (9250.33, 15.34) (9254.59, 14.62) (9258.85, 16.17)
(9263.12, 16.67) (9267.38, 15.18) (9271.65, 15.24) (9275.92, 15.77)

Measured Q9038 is 16.4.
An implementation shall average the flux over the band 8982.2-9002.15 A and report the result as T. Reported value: 16.8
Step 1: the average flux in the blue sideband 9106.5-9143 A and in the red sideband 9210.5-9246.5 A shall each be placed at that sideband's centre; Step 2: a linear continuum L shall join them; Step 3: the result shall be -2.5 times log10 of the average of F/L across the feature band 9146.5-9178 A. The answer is 0.02 mag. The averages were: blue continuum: 17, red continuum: 14.9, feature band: 16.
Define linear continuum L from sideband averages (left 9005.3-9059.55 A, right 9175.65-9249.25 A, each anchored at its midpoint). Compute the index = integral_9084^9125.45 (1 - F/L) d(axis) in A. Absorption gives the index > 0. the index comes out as -2.4 A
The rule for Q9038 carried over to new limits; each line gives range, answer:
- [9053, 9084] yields 17.2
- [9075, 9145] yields 16.9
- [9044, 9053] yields 16.5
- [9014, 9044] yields 15.9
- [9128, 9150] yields 16.9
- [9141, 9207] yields 16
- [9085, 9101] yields 16.5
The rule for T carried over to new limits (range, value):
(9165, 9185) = 15.6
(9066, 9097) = 17.1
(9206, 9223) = 15.2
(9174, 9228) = 15.5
